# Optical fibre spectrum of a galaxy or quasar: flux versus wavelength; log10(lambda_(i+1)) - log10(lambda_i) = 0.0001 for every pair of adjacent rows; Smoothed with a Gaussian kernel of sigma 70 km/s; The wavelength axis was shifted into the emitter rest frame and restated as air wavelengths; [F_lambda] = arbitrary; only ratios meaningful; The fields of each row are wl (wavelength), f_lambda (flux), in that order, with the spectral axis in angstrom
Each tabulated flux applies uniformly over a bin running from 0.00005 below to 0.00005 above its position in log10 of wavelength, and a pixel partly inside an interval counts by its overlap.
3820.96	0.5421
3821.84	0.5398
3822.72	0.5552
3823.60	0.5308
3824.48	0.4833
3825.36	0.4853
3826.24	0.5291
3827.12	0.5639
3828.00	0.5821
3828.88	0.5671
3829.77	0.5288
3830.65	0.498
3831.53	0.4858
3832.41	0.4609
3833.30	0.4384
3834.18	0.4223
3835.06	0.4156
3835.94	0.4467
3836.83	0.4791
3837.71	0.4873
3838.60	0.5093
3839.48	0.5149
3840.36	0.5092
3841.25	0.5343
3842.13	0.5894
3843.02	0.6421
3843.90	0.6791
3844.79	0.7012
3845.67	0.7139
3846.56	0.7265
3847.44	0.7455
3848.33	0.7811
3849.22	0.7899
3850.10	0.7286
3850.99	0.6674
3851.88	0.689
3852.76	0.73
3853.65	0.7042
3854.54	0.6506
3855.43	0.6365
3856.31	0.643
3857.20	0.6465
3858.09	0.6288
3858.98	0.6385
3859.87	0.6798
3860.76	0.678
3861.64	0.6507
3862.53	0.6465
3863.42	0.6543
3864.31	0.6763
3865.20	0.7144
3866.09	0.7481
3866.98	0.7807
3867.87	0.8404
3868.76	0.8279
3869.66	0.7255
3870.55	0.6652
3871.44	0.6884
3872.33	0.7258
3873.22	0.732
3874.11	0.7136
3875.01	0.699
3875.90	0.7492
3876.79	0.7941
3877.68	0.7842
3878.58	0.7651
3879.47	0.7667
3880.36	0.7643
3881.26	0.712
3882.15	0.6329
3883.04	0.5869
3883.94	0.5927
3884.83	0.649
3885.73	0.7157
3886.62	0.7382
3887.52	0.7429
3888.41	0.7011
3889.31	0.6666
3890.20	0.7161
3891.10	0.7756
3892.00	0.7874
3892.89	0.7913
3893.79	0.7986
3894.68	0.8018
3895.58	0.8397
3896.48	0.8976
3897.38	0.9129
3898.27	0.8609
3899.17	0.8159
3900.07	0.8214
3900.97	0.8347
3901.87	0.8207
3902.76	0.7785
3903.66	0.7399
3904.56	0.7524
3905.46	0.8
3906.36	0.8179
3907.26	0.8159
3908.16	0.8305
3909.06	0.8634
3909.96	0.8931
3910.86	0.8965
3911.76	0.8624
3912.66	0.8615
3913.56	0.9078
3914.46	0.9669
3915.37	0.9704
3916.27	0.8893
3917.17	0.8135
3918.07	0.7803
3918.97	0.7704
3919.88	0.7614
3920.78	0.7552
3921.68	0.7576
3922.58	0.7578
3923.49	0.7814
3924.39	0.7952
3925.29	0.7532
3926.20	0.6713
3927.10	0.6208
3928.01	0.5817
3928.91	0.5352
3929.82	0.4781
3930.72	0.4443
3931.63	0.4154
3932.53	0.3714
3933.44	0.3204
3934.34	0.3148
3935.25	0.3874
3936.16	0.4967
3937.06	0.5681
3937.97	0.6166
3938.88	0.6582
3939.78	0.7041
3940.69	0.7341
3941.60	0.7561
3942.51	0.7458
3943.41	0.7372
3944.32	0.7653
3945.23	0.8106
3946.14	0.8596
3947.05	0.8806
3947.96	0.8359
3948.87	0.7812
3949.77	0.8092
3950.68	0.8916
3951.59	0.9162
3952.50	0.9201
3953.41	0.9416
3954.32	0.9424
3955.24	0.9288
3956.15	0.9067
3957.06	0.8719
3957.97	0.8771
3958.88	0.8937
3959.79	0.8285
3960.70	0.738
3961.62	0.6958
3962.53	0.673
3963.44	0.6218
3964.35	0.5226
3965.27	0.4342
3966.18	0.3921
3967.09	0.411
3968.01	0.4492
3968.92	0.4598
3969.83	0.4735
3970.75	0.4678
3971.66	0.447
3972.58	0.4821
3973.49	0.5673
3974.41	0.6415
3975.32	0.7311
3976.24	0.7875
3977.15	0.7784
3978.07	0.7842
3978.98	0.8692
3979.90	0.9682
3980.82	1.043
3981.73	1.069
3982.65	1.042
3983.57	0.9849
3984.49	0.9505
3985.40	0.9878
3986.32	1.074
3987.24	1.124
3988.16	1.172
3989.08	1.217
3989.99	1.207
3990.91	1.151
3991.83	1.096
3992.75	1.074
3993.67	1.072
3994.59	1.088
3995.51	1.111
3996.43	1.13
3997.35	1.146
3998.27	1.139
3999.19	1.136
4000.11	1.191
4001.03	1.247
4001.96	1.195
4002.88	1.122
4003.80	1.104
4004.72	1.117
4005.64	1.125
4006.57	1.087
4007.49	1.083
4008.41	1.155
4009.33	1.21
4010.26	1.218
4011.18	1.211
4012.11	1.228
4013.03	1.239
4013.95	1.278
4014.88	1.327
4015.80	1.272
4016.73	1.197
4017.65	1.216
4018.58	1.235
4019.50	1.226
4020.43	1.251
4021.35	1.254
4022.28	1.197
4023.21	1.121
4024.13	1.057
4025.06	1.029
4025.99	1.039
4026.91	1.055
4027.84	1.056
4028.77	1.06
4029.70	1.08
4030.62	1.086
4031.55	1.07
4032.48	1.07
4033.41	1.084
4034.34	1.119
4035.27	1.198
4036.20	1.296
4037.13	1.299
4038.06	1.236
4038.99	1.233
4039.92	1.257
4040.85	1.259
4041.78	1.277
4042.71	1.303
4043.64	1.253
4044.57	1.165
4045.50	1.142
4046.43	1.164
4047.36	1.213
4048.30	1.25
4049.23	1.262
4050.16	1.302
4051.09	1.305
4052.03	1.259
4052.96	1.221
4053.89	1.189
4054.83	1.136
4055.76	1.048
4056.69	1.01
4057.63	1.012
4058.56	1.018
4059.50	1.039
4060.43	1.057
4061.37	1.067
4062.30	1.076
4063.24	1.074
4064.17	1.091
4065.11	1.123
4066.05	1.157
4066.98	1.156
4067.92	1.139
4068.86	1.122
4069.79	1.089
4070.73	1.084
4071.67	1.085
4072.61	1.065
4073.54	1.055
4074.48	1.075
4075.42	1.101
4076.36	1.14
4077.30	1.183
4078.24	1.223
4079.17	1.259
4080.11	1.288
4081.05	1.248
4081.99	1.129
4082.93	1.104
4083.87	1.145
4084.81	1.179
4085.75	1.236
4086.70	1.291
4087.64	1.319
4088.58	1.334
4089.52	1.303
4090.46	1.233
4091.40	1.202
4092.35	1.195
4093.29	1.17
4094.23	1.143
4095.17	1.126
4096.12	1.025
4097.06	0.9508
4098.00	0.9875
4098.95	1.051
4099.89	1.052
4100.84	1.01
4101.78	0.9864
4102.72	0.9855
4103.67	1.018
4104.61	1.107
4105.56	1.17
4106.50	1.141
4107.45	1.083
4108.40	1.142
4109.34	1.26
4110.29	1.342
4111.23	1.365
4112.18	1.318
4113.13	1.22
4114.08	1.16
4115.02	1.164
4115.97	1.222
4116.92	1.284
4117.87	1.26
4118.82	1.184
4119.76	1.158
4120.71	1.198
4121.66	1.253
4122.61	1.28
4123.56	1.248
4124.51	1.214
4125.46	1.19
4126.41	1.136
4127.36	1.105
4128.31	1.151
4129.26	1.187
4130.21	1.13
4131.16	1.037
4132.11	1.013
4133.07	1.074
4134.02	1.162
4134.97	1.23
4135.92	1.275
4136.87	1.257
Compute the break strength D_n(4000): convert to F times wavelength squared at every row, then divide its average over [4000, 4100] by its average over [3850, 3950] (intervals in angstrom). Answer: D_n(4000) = 1.73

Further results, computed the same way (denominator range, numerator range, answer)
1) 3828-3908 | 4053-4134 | 1.86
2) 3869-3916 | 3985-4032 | 1.56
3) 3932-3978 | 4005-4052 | 1.82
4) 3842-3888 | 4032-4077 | 1.80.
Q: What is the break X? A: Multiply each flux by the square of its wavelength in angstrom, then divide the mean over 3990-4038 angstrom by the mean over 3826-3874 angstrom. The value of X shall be 2.0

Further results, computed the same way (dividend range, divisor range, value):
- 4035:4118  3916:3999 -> 1.58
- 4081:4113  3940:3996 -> 1.49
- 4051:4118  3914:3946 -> 1.86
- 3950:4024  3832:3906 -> 1.48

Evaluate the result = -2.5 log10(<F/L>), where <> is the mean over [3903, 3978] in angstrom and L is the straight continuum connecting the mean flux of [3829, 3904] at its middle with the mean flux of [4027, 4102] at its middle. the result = 0.200 mag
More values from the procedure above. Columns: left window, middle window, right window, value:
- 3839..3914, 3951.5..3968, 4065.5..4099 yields 0.22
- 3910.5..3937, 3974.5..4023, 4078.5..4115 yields -0.24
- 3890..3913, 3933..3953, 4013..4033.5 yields 0.31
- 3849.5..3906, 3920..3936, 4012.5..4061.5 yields 0.45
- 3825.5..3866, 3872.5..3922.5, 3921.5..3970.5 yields -0.22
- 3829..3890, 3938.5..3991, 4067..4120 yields 0.11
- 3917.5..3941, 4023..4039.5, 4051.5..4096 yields -0.14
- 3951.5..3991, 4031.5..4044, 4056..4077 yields -0.21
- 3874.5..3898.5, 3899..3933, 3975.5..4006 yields 0.11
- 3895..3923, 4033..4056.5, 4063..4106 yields -0.14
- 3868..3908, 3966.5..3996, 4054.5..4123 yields 0.09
